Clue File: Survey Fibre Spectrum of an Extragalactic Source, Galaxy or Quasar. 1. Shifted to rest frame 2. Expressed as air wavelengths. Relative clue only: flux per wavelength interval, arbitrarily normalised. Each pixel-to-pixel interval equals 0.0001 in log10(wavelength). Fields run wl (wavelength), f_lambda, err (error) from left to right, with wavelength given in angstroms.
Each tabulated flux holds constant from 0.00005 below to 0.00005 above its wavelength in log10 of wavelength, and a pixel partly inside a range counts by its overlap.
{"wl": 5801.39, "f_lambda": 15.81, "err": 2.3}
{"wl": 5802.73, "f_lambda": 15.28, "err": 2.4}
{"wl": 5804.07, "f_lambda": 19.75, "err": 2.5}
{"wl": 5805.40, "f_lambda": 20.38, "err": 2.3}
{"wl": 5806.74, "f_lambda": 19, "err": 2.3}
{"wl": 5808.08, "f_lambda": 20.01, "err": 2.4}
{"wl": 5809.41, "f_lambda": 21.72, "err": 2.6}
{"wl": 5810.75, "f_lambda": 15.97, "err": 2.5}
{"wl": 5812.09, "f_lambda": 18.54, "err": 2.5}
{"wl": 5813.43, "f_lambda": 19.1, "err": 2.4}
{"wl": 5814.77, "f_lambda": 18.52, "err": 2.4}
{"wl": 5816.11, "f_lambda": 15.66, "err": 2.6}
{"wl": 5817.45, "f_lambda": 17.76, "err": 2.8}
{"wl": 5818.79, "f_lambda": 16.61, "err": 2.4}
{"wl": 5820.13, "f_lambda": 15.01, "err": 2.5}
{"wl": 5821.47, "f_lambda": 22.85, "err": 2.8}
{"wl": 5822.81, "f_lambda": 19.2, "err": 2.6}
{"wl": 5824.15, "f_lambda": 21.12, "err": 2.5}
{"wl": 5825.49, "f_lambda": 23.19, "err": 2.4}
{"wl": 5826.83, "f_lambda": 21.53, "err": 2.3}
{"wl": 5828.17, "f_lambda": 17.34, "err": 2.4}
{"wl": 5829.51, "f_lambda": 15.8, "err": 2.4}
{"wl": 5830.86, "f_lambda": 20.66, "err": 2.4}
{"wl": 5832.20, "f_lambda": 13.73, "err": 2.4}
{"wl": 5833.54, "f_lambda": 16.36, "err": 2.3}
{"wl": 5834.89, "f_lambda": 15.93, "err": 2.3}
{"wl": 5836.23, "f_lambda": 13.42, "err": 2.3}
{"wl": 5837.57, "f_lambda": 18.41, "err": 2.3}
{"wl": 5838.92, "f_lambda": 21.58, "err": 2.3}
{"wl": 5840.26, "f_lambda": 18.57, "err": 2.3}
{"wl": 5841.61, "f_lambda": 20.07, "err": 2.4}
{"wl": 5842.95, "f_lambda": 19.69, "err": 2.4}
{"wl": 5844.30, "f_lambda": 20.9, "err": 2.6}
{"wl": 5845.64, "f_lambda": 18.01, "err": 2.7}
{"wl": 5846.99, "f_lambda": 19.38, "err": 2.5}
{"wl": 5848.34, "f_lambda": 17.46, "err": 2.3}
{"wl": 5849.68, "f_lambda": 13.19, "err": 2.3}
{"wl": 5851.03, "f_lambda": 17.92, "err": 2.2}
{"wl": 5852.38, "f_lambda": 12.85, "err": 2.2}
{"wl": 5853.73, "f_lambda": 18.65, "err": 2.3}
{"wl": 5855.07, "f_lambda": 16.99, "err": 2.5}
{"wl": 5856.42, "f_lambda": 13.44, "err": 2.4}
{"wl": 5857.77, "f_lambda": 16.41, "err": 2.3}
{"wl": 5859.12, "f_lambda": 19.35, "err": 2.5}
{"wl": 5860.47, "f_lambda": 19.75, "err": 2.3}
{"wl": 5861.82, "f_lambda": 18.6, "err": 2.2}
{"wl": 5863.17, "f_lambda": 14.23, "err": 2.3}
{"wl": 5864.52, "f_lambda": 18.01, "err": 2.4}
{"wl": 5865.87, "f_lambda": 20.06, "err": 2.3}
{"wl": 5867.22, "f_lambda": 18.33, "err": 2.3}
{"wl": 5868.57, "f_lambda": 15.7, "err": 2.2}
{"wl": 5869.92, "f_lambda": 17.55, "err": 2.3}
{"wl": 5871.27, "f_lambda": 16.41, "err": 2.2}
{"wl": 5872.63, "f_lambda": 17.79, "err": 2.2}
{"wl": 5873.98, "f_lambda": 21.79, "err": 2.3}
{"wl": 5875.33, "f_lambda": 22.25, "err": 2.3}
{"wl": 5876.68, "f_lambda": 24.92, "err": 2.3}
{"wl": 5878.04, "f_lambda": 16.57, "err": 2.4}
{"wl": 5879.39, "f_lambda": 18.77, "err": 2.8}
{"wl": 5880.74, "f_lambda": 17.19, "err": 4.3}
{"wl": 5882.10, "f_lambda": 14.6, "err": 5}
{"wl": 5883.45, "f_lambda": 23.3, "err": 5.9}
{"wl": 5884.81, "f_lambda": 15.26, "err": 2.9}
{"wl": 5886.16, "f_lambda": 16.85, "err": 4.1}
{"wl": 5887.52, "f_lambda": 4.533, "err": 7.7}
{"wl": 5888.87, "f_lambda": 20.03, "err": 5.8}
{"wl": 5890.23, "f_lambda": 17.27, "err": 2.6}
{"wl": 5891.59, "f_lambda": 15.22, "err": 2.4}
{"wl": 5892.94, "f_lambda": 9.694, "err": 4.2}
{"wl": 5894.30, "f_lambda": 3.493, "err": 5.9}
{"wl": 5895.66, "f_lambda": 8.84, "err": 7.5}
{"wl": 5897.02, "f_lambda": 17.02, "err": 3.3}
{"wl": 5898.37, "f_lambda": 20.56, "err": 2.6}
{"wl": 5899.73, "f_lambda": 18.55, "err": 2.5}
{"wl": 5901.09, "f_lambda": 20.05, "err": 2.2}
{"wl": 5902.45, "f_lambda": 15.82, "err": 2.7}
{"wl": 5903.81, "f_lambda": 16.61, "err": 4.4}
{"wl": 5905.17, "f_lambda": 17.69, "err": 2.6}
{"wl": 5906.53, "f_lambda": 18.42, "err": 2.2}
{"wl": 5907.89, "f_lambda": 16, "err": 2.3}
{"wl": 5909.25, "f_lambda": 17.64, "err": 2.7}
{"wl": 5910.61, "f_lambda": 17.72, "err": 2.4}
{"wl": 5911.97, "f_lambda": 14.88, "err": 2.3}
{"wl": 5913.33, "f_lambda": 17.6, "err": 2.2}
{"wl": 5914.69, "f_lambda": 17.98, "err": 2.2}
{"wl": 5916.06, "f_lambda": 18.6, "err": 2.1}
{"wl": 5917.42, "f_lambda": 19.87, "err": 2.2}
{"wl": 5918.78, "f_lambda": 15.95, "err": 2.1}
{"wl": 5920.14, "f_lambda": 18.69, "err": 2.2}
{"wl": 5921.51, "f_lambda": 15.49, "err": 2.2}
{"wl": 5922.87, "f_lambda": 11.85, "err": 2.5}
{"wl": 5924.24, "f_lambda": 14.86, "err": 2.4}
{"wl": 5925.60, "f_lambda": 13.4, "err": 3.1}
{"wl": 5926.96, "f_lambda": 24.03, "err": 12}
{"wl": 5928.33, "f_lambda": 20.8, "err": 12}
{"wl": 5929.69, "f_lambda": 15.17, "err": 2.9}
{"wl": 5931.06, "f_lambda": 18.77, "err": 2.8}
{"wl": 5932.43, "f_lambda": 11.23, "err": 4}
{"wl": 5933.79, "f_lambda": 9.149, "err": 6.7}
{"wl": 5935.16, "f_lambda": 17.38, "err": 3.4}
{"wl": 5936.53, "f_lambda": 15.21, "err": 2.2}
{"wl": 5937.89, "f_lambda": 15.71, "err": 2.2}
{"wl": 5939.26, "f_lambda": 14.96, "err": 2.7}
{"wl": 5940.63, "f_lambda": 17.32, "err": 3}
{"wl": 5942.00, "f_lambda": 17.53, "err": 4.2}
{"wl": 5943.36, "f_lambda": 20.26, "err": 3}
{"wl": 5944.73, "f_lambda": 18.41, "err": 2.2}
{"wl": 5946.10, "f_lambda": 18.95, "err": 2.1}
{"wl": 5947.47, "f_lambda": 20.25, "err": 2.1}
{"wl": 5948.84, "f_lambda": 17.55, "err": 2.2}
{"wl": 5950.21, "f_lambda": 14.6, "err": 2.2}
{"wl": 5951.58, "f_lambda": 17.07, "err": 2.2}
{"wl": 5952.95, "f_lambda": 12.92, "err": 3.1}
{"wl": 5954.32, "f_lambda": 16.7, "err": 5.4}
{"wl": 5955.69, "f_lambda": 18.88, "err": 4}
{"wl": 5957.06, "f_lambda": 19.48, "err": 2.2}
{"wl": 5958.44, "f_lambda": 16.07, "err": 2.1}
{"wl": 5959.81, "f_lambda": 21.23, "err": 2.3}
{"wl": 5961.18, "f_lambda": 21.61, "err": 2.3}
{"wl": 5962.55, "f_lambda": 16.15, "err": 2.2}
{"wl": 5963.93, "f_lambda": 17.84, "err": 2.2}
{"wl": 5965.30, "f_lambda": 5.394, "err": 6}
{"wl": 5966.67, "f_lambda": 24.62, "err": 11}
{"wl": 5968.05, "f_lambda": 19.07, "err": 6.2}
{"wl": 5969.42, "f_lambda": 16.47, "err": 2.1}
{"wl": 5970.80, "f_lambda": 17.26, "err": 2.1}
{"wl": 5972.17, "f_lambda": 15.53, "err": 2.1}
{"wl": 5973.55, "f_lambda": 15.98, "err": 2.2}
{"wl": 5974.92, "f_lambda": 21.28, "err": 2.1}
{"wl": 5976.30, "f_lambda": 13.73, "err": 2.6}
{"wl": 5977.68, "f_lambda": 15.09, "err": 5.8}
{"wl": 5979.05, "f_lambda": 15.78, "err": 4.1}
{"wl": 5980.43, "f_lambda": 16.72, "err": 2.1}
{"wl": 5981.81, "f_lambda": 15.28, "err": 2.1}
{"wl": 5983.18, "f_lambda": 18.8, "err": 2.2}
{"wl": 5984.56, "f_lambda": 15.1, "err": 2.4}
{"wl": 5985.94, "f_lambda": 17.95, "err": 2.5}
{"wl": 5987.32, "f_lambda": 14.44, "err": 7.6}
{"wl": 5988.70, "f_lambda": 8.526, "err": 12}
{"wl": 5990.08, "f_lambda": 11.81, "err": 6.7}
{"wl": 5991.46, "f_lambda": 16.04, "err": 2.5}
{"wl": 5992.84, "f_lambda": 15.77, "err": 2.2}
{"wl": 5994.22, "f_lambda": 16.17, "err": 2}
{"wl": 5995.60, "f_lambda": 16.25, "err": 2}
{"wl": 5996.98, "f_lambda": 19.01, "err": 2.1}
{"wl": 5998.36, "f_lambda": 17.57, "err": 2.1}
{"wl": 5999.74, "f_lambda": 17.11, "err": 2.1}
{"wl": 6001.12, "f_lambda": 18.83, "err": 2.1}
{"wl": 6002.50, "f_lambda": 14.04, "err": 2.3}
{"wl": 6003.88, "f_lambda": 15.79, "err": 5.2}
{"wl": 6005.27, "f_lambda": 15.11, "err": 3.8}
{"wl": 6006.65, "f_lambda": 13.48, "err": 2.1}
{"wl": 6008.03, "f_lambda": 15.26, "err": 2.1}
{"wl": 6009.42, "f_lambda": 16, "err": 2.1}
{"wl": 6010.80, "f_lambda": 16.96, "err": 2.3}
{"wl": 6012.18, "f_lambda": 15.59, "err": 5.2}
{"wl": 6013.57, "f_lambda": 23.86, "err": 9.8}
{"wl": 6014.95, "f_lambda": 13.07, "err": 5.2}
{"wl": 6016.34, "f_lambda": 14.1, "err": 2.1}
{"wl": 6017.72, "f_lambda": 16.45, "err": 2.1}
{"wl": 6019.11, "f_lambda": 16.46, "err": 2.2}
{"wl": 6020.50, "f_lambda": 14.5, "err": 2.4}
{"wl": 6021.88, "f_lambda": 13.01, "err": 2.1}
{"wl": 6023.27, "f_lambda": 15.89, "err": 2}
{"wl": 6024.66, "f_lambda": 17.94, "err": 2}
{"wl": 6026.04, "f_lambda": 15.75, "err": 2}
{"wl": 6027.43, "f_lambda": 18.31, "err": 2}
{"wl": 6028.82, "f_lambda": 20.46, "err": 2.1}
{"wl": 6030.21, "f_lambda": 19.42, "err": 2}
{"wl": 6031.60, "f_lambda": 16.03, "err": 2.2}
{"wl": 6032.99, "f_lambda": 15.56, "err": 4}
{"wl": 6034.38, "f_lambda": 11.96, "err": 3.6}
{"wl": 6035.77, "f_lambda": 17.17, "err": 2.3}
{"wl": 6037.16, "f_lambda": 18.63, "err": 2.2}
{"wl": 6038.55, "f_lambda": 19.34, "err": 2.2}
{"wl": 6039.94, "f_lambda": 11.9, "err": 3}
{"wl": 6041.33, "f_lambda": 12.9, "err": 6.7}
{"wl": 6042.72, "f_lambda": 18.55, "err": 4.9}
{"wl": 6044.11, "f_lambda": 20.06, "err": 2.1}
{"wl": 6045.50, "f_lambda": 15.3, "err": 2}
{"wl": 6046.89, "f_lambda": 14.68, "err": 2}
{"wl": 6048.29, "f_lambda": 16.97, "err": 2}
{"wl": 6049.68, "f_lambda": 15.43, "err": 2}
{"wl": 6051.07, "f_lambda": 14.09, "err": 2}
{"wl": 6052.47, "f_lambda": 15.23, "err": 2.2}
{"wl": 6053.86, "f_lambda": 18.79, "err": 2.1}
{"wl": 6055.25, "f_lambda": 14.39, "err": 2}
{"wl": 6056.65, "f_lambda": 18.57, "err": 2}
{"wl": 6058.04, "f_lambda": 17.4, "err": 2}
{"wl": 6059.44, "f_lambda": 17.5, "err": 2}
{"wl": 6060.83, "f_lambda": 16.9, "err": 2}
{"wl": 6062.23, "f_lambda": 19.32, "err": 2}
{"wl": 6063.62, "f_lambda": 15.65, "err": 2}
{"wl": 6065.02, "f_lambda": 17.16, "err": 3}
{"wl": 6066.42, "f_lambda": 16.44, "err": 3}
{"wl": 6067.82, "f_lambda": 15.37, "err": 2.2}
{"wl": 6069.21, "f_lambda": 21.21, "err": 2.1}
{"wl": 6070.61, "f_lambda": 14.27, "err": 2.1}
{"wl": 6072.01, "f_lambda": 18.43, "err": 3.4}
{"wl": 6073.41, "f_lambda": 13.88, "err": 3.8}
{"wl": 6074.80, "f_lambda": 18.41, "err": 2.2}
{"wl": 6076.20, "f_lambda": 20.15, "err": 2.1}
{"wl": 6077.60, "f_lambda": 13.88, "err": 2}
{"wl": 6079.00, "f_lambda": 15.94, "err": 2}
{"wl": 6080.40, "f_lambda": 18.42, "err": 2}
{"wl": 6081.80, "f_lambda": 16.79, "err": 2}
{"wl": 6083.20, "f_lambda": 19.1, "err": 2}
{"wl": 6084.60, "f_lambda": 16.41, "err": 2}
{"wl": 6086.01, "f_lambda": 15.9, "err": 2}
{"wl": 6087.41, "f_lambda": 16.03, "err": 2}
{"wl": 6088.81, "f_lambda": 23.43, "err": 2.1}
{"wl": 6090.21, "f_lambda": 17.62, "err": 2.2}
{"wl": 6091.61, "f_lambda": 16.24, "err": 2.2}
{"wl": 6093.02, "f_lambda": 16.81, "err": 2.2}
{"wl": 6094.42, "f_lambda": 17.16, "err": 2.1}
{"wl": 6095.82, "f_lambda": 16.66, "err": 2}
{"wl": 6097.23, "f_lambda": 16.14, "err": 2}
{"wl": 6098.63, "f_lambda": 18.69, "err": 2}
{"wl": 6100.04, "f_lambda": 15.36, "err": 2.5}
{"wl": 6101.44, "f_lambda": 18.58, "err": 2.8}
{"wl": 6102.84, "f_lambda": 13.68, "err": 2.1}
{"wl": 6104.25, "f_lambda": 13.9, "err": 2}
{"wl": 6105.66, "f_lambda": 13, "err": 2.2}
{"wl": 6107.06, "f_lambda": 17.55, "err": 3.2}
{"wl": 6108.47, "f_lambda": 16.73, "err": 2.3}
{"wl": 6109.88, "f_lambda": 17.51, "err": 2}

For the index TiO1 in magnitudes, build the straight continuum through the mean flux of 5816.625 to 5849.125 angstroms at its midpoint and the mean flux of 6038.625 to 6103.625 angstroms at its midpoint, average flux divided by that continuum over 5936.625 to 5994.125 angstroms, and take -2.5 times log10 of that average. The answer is 0.06 mag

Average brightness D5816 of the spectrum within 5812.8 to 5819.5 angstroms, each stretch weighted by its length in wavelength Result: 17.5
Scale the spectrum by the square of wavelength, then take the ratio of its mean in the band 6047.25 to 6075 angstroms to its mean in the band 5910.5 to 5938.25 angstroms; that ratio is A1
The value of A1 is 1.07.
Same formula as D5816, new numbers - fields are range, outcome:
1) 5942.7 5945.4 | 19.3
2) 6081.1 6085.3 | 17.4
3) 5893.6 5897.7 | 9.81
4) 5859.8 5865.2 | 17.6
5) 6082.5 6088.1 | 16.8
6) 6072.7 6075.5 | 16.2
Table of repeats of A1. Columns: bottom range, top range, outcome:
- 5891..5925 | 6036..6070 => 1.10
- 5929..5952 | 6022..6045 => 1.05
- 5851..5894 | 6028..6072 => 1.04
